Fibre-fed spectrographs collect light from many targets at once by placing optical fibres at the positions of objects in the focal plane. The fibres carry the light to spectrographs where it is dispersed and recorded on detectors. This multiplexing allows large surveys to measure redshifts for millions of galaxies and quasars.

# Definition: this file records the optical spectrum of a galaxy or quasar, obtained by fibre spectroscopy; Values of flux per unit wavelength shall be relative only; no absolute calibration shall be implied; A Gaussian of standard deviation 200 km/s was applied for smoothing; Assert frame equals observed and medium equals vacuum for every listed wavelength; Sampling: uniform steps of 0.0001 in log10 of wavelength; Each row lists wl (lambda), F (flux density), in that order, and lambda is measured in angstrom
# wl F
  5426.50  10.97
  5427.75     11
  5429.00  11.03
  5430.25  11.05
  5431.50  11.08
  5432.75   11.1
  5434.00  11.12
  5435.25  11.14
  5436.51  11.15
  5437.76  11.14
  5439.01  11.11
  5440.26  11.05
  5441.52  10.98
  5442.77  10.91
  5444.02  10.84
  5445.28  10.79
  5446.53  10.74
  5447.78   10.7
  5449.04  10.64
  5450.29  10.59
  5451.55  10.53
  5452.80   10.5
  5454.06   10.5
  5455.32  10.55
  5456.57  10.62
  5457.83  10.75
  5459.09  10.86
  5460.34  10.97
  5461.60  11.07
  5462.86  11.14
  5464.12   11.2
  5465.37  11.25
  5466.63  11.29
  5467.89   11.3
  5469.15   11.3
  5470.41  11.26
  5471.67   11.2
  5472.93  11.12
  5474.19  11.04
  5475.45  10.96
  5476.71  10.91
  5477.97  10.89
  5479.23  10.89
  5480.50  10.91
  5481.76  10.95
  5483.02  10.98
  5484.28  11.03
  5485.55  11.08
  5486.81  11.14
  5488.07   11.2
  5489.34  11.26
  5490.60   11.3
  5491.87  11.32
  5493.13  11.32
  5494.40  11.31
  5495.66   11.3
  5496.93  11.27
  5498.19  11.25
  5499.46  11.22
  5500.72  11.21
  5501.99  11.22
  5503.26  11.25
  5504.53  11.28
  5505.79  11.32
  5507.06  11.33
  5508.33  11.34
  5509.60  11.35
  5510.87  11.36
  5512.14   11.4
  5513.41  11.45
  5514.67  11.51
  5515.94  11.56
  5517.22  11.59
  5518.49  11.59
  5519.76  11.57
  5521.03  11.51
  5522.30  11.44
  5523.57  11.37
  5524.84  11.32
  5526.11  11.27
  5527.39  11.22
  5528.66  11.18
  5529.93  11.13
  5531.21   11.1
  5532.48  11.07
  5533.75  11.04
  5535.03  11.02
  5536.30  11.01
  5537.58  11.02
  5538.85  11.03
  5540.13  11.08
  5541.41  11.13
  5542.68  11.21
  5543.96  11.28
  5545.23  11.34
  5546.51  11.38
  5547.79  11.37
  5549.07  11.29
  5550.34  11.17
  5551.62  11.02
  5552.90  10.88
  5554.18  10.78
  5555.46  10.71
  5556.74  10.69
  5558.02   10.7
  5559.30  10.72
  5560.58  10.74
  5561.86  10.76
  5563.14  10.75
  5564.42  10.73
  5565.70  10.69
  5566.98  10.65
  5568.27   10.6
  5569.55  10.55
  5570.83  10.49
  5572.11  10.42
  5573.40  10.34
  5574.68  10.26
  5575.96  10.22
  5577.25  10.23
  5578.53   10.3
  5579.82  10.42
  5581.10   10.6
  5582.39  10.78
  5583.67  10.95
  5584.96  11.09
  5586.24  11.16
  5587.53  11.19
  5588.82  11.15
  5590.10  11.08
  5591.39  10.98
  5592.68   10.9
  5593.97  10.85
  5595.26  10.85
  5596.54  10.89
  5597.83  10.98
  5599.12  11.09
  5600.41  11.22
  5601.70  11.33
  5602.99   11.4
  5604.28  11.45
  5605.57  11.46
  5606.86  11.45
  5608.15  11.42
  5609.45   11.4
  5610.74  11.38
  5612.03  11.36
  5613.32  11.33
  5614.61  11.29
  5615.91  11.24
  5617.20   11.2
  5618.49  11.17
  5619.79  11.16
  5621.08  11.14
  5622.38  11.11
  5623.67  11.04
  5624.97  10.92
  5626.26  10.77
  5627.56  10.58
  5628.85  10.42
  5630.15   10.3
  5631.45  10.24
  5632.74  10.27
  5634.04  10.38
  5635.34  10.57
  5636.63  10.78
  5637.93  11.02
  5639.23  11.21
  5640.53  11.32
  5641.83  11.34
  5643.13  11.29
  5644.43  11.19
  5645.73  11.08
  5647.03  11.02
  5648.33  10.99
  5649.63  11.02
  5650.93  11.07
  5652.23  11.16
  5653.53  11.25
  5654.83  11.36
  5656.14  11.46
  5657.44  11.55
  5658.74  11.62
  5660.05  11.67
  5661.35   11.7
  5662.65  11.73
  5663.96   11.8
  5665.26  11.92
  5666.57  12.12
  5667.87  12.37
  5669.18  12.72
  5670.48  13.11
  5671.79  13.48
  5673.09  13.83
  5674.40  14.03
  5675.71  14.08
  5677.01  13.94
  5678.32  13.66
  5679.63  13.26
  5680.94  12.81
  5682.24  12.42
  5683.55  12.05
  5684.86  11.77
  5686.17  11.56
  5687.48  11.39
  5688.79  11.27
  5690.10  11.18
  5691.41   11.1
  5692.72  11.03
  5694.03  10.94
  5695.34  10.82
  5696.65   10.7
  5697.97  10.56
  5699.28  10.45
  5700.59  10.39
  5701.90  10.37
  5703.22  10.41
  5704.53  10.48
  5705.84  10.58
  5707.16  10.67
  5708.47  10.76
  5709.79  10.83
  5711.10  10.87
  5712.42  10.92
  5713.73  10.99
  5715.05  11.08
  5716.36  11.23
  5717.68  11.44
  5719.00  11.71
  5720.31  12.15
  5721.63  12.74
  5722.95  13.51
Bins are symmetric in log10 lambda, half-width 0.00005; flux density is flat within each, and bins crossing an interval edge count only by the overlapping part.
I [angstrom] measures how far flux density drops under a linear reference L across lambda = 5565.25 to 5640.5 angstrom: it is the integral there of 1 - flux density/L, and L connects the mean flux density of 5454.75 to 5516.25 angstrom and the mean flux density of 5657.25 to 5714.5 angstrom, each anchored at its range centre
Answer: 3.9 angstrom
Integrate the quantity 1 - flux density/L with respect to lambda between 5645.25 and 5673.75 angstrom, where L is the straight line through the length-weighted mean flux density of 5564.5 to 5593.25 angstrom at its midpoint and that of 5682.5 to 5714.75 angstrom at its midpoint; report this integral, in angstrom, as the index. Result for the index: -2.5 angstrom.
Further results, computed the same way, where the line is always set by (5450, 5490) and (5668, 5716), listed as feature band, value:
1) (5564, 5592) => 1.60 angstrom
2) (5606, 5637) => 1.35 angstrom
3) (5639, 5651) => 0.40 angstrom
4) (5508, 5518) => -0.30 angstrom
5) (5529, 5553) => 0.14 angstrom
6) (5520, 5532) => -0.14 angstrom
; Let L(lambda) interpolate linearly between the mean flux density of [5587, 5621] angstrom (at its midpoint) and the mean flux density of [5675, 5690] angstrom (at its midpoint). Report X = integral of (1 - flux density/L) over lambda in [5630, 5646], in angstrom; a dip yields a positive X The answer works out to 1.2 angstrom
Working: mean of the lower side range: 11.2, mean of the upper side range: 12.5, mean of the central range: 10.9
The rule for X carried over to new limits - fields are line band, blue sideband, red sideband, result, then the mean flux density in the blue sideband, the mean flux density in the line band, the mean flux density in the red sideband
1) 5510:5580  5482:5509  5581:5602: 0.8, 11.2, 11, 11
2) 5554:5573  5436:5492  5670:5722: 1.0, 11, 10.7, 11.7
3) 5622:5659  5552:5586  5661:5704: 1.6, 10.6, 11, 12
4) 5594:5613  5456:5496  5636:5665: 0.0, 11.1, 11.3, 11.3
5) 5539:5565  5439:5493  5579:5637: 0.0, 11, 11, 11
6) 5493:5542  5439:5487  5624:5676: -0.8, 10.9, 11.3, 11.5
